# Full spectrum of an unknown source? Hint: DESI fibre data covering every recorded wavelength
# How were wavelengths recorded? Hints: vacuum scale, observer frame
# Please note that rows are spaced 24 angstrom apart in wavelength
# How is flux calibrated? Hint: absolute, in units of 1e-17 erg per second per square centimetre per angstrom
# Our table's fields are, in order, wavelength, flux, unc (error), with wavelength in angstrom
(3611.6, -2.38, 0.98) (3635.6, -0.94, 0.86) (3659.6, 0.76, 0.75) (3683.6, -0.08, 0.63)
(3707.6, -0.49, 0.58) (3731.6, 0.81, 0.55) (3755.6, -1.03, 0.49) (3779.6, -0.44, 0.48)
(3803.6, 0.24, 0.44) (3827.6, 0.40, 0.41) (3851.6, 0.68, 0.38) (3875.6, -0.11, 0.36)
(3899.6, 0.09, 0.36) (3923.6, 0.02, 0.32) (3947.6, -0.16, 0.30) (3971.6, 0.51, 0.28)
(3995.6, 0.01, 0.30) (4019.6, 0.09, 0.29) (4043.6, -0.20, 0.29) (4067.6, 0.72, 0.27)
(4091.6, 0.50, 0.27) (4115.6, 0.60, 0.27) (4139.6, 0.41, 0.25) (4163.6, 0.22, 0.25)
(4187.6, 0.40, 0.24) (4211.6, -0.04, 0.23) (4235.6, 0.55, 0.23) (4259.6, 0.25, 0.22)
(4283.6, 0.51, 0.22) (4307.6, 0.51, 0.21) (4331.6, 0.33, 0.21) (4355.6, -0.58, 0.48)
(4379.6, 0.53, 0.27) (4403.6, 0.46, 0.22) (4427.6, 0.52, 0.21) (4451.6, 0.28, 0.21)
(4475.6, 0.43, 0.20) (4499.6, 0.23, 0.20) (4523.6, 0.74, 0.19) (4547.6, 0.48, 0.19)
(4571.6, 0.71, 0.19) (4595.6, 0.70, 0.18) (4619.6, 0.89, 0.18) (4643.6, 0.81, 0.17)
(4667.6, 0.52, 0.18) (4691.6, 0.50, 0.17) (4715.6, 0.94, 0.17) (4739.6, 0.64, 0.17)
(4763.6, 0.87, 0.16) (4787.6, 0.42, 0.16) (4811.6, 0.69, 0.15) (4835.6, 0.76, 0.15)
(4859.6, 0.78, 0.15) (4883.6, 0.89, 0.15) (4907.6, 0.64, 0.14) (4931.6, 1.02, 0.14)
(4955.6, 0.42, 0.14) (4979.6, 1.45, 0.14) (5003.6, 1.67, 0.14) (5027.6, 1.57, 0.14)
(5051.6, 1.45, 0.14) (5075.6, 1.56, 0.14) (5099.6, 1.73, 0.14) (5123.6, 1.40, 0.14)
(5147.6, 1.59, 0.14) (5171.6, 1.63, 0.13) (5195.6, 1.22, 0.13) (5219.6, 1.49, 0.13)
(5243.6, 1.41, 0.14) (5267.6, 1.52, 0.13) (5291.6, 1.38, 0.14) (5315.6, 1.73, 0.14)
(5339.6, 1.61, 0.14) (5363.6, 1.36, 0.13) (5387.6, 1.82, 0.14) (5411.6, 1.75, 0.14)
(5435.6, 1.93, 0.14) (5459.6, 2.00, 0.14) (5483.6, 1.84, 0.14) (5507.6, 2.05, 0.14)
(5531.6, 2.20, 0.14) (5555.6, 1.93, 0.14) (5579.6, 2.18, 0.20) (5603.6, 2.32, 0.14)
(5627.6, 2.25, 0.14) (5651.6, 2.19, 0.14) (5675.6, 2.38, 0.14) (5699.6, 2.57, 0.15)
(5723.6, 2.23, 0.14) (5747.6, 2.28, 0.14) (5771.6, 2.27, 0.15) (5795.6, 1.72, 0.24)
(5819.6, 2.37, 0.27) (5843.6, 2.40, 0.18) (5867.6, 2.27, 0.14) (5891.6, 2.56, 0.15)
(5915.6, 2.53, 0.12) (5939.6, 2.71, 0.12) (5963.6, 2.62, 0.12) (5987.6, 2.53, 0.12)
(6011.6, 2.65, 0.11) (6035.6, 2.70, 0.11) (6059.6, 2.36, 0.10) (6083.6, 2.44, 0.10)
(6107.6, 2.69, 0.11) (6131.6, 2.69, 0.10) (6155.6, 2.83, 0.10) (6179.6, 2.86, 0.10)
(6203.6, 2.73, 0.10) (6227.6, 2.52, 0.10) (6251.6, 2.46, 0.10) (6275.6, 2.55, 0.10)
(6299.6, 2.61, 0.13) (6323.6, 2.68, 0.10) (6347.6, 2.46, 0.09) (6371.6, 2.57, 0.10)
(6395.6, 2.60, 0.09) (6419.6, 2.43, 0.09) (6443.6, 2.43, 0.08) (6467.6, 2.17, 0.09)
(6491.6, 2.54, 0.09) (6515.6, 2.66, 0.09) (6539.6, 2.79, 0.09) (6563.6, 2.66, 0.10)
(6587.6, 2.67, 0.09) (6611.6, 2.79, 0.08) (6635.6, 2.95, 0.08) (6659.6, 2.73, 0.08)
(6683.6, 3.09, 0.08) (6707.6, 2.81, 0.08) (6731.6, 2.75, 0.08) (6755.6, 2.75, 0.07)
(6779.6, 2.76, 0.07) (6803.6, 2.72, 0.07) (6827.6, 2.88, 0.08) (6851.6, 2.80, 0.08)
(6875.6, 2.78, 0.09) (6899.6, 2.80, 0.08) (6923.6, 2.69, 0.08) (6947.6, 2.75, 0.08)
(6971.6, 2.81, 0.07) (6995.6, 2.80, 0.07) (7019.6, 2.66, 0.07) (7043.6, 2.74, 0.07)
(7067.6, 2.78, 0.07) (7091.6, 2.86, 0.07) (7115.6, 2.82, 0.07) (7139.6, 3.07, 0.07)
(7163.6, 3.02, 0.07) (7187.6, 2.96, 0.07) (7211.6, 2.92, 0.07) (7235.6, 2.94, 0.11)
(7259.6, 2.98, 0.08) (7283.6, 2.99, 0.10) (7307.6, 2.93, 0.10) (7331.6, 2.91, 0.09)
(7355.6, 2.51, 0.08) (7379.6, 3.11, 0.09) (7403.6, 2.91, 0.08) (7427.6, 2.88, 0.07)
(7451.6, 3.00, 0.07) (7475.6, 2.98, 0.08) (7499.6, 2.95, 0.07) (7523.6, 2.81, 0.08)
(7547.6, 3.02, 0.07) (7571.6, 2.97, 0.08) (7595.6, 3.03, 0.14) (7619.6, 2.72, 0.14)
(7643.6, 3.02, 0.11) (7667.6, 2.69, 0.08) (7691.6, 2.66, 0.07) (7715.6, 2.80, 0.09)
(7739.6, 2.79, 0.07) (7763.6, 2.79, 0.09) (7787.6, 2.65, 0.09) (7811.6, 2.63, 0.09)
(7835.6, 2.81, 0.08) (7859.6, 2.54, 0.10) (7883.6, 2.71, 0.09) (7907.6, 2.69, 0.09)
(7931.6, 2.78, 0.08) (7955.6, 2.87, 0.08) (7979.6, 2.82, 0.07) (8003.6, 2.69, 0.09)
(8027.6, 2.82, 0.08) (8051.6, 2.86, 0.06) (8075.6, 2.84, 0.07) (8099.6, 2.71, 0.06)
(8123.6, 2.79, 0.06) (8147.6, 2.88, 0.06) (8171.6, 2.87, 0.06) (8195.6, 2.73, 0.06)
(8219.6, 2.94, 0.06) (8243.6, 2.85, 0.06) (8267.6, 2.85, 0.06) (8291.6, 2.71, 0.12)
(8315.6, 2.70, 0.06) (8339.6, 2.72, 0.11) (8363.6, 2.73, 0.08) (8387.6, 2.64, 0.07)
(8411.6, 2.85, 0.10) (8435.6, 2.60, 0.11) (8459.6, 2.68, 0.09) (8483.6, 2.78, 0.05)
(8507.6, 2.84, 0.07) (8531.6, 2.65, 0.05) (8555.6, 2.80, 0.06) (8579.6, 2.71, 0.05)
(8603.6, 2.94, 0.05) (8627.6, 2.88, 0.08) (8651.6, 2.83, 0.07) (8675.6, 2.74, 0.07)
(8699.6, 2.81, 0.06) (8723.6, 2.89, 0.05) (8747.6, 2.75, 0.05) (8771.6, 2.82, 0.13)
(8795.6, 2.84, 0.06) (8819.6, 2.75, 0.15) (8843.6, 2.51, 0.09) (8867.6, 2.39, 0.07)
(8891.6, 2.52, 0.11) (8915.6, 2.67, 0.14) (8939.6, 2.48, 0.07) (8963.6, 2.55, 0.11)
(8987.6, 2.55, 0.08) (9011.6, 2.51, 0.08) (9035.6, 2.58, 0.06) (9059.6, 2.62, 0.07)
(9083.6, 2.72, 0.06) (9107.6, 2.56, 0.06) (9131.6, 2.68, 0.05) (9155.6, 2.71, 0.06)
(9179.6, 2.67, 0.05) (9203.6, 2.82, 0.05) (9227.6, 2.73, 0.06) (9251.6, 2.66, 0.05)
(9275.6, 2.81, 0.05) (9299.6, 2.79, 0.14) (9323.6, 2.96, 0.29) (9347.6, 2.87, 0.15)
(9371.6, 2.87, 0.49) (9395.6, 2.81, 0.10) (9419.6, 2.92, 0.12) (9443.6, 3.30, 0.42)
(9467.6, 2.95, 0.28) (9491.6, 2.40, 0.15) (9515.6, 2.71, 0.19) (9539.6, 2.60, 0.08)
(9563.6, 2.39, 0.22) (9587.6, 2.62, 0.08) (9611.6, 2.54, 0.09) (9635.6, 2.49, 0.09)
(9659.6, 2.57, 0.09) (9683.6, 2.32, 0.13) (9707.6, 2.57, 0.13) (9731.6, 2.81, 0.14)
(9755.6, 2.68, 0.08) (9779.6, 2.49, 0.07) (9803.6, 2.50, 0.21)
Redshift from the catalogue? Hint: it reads 0.248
